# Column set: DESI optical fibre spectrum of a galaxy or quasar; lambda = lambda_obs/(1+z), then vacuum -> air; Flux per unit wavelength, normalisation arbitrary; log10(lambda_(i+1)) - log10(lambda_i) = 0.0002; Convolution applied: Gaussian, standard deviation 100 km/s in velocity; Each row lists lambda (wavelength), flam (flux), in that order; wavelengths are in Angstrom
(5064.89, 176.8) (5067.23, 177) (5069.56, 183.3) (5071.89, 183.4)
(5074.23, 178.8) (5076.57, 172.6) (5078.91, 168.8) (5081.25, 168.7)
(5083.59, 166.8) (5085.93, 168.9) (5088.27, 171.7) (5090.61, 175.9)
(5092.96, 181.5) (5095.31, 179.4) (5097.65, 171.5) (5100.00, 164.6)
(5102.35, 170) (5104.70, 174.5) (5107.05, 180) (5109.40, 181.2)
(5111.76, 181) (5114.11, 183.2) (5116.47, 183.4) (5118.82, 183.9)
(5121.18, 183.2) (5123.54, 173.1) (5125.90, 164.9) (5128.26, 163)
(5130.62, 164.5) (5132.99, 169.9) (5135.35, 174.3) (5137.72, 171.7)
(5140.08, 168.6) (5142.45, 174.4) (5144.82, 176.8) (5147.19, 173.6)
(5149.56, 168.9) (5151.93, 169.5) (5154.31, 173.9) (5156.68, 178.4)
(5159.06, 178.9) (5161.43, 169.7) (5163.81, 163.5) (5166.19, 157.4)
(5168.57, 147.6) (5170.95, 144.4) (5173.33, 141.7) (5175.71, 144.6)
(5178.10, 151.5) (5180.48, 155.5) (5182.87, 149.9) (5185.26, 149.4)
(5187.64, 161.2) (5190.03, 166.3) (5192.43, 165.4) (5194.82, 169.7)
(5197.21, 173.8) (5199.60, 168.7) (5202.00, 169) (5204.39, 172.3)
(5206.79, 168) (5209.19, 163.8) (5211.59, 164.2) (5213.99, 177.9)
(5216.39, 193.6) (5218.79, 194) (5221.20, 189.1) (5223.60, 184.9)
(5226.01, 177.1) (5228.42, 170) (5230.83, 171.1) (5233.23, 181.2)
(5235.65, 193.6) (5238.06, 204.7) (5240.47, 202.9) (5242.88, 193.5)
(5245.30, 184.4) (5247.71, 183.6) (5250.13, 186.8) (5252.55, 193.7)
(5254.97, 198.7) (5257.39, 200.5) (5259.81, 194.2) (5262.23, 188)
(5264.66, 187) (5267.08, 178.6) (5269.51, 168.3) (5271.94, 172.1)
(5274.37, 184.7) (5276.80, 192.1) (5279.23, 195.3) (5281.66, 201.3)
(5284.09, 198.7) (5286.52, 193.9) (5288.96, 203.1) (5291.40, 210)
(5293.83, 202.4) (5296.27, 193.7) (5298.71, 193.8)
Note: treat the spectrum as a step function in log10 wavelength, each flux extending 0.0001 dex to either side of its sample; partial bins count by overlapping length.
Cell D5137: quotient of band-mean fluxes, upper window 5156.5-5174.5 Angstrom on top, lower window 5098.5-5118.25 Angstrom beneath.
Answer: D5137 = 0.90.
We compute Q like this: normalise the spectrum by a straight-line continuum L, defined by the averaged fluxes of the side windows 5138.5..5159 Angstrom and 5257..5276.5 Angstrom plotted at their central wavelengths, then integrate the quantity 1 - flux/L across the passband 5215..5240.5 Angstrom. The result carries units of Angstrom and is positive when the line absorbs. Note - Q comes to -0.9 Angstrom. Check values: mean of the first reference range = 173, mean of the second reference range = 184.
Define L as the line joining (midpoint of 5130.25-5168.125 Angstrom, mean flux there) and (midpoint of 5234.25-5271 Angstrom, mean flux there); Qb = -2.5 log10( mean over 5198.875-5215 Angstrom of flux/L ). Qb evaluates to 0.08 mag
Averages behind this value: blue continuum 171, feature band 169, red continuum 190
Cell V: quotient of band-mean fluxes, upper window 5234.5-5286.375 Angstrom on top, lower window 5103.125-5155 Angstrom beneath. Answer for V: 1.1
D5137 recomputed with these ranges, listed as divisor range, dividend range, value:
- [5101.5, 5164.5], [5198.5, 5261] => 1.06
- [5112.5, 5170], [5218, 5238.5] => 1.07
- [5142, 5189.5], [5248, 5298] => 1.19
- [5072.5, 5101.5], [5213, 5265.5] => 1.09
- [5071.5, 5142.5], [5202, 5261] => 1.06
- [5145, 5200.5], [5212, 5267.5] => 1.16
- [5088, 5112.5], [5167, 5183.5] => 0.84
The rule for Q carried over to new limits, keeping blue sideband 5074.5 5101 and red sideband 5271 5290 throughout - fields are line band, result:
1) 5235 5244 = -0.5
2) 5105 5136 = 0.0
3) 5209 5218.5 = 0.4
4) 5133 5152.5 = 0.6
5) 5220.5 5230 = 0.4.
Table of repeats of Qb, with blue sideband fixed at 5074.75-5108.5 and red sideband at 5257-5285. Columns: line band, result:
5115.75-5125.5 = -0.03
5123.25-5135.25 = 0.05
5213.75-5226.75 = -0.02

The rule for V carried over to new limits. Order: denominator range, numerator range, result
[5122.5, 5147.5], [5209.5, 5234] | 1.06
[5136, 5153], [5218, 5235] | 1.05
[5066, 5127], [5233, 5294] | 1.09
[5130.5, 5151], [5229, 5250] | 1.10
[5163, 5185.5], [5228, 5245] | 1.26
